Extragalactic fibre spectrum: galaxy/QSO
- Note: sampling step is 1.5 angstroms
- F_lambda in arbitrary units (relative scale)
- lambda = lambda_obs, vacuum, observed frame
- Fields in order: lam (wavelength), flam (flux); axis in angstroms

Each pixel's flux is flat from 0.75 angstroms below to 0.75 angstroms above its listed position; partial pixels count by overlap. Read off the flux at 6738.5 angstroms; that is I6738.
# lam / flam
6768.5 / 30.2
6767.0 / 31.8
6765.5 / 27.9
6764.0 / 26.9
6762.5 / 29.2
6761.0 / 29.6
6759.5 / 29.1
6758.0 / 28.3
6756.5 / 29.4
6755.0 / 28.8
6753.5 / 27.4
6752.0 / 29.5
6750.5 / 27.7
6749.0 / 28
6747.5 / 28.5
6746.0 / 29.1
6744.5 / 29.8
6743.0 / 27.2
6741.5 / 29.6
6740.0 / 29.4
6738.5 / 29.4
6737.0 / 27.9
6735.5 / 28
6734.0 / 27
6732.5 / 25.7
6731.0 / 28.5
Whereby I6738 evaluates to 29.4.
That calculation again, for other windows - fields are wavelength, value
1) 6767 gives 31.8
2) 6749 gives 28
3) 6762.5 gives 29.2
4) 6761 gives 29.6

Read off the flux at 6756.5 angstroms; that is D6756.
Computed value 29.4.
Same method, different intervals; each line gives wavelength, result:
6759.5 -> 29.1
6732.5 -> 25.7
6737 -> 27.9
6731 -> 28.5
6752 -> 29.5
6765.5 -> 27.9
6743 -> 27.2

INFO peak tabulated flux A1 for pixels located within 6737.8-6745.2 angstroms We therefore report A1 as 29.8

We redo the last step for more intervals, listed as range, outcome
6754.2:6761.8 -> 29.6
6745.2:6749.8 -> 29.1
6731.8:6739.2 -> 29.4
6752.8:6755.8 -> 28.8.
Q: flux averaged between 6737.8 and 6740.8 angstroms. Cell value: 29.4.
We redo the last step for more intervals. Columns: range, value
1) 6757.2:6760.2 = 28.7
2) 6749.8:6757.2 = 28.6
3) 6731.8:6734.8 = 26.4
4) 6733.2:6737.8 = 27.6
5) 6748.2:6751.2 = 27.9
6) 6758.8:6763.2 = 29.3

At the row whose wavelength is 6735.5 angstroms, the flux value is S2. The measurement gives 28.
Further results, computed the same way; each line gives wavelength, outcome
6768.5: 30.2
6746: 29.1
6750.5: 27.7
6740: 29.4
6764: 26.9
